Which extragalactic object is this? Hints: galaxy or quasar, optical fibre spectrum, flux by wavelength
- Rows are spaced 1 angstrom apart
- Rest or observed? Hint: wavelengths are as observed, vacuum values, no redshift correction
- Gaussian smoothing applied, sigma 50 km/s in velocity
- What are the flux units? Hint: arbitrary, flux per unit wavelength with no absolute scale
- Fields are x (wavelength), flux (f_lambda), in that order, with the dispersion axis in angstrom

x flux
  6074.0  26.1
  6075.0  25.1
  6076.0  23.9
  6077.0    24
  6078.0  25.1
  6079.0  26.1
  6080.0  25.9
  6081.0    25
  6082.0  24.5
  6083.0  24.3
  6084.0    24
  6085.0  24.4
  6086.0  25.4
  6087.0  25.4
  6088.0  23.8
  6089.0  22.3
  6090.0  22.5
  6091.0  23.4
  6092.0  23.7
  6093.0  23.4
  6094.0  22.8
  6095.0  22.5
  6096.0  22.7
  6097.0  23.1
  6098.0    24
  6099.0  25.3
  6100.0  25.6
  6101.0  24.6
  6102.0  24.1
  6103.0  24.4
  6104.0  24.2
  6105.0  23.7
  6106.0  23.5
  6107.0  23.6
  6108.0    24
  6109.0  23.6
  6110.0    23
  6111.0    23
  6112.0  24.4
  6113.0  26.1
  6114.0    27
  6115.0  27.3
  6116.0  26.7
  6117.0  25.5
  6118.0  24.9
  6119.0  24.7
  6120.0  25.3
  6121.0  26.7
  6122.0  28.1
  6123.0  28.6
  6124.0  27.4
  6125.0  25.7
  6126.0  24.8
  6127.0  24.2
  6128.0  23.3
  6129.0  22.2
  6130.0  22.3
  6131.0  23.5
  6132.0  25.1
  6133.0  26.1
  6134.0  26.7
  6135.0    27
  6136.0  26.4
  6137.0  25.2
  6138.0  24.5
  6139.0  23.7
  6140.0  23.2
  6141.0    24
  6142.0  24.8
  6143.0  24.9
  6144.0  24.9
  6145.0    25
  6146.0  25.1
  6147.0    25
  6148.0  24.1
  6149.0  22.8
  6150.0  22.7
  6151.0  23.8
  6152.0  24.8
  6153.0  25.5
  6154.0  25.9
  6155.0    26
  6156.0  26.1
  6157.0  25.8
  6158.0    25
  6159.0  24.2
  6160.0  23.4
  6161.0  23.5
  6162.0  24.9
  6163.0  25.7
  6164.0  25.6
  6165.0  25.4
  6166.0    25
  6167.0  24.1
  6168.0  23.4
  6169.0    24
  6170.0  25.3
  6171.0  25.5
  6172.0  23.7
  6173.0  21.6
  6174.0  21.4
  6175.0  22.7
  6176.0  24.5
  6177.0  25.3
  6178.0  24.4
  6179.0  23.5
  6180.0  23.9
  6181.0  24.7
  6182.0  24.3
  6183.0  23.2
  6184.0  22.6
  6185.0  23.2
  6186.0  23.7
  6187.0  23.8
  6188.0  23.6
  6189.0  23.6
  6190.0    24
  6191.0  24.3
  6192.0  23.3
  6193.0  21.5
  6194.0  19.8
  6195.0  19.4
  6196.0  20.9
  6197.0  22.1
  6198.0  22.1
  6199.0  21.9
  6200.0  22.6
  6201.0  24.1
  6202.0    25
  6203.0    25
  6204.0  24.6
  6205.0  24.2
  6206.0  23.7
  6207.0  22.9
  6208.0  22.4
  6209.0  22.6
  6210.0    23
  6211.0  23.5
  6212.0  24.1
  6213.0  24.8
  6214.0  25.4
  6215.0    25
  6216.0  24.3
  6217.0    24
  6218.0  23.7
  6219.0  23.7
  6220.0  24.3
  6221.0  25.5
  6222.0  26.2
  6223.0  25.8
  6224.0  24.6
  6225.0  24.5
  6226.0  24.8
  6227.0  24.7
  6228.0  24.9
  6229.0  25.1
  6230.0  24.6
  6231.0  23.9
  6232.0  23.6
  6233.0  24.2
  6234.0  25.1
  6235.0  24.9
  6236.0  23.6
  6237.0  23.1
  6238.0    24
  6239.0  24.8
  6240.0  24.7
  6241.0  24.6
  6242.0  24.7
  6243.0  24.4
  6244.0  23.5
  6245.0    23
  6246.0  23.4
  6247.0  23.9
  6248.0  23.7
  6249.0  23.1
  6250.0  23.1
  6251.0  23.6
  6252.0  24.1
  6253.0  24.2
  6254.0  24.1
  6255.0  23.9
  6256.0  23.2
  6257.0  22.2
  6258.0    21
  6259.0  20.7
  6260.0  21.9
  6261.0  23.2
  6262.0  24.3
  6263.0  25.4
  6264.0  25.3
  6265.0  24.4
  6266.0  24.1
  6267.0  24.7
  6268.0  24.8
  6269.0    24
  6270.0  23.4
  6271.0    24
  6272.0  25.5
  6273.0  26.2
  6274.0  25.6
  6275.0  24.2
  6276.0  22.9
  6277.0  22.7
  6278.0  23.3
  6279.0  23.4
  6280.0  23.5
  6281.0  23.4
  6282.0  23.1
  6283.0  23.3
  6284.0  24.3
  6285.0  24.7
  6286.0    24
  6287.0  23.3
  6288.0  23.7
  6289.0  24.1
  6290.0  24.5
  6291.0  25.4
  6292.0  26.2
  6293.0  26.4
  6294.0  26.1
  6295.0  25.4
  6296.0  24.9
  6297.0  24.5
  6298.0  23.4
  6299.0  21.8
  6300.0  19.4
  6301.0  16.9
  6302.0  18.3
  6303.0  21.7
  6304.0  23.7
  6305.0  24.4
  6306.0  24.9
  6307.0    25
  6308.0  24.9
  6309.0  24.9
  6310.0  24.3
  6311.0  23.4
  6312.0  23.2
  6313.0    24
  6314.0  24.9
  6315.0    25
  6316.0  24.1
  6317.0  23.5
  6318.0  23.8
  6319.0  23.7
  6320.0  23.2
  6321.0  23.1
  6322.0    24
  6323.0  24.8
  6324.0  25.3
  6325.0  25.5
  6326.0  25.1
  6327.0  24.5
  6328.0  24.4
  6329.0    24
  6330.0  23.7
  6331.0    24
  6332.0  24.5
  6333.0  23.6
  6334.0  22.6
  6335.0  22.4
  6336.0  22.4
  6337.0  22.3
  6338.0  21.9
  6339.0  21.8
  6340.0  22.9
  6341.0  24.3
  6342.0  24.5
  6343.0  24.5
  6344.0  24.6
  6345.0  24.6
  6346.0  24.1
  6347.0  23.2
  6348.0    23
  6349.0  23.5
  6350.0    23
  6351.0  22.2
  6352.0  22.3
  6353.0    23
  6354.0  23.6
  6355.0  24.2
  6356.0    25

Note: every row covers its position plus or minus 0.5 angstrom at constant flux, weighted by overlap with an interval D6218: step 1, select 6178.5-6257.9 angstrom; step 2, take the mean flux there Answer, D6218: 23.8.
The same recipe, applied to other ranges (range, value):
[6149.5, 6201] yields 23.8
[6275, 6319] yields 23.7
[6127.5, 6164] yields 24.7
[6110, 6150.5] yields 25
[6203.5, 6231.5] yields 24.3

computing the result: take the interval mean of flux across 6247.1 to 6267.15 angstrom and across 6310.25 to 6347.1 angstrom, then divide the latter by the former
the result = 1.01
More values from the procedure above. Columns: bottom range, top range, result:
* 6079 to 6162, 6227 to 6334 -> 0.97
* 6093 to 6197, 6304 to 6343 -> 0.98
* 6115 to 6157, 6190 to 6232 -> 0.95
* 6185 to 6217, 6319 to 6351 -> 1.02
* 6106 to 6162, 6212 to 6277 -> 0.97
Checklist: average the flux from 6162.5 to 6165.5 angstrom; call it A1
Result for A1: 25.6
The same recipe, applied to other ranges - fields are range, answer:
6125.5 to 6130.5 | 23.4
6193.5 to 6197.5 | 20.6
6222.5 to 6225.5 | 25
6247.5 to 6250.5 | 23.3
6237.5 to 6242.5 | 24.6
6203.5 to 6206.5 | 24.2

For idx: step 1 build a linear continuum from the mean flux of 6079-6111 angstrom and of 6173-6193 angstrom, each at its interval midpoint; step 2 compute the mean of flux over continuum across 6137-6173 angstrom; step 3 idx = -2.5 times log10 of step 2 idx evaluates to -0.039 mag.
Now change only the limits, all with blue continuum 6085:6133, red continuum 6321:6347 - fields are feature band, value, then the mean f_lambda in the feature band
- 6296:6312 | 0.050 mag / 22.8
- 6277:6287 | 0.018 mag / 23.6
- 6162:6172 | -0.022 mag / 24.8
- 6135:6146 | -0.016 mag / 24.8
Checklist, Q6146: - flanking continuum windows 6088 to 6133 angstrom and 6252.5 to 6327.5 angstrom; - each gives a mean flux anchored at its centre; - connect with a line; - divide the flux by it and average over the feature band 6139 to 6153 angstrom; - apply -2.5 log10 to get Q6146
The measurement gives 0.00 mag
